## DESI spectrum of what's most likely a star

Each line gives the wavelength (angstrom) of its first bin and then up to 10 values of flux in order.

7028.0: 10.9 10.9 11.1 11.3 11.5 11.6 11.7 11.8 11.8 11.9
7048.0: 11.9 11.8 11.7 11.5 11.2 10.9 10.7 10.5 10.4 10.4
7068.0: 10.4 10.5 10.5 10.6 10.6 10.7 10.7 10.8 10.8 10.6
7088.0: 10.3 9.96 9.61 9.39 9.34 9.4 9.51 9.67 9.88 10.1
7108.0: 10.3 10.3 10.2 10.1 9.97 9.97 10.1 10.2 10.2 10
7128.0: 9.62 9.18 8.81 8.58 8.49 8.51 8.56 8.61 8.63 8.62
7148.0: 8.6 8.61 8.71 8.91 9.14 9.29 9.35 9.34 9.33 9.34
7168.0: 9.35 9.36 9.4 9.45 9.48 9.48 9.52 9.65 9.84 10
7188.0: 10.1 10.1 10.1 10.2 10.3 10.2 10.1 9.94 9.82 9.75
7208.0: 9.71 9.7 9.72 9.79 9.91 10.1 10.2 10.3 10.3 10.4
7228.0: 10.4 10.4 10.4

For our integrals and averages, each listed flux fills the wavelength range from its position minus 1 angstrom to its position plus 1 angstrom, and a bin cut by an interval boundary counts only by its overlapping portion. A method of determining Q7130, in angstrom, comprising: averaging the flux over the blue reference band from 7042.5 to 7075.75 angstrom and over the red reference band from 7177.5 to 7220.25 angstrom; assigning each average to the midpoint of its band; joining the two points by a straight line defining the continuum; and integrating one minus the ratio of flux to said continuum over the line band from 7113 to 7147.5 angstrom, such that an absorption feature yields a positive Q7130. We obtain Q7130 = 3.9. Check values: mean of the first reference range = 11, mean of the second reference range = 9.92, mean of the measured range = 9.29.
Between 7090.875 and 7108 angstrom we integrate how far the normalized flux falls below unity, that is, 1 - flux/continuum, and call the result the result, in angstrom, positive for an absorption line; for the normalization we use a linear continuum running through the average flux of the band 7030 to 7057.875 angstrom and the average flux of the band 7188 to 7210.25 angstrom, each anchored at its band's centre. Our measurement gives 2.1 angstrom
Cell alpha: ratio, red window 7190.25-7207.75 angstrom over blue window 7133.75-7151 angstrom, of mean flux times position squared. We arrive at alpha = 1.19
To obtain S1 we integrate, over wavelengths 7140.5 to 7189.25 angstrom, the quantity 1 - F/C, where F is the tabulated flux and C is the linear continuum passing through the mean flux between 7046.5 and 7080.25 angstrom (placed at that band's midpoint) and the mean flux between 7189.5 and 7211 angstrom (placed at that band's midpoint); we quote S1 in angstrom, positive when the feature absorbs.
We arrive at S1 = 4.6 angstrom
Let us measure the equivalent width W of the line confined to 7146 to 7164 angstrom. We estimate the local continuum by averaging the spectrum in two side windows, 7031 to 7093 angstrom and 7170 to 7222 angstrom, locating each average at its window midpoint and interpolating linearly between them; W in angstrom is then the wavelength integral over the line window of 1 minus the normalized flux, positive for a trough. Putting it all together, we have 2.1 angstrom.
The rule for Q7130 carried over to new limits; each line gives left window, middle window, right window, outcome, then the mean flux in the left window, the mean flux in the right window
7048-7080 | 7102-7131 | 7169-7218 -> 1.23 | 10.9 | 9.82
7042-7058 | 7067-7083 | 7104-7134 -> 0.59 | 11.6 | 9.89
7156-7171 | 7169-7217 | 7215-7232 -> -0.17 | 9.32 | 10.3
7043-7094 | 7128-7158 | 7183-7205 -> 4.64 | 10.8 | 10.1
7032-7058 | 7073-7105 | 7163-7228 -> 2.80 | 11.6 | 9.85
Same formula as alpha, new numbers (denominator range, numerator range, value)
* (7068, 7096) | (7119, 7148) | 0.89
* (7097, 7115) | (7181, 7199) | 1.04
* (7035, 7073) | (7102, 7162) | 0.86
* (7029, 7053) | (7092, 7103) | 0.83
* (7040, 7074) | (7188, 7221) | 0.94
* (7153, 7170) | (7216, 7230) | 1.13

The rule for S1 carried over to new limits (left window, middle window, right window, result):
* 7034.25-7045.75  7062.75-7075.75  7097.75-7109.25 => 0.4 angstrom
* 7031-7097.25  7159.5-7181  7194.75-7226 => 1.8 angstrom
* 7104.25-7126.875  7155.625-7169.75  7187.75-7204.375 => 1.1 angstrom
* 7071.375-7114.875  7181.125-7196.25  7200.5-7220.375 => -0.2 angstrom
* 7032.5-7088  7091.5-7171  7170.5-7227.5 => 8.3 angstrom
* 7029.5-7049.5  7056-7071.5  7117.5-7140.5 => 0.5 angstrom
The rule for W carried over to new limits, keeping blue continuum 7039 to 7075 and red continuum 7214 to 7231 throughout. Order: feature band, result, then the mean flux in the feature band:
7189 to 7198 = 0.2 angstrom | 10.2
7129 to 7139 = 1.9 angstrom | 8.71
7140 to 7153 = 2.5 angstrom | 8.62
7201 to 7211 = 0.5 angstrom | 9.78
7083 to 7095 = 0.9 angstrom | 10.1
